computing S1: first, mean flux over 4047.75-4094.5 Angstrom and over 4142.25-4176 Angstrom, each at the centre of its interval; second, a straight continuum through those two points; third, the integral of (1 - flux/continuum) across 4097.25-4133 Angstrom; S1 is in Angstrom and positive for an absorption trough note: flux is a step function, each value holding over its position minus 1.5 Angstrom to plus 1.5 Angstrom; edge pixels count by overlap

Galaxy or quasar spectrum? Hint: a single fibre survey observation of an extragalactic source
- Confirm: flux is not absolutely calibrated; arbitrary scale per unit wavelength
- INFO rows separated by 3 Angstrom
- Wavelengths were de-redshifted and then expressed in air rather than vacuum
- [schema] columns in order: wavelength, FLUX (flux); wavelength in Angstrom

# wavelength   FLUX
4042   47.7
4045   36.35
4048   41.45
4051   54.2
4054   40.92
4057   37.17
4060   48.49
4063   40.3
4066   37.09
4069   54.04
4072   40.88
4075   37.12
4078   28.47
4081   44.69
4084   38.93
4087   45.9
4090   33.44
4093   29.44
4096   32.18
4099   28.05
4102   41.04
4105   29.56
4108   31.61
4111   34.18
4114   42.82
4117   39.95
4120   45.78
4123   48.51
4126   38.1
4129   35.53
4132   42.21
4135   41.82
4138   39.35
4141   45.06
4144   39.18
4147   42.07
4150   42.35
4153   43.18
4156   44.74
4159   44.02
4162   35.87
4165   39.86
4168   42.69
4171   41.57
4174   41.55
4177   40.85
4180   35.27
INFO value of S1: 2.7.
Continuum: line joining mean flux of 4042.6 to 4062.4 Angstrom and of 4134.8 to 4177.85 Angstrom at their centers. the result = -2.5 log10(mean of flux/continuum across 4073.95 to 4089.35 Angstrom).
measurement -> 0.106 mag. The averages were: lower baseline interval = 43.2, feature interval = 38.8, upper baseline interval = 41.6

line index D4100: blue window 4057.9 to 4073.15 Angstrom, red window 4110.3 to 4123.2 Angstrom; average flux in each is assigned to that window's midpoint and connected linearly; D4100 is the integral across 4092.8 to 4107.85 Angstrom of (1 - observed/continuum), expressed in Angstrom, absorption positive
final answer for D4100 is 3.7 Angstrom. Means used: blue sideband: 44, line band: 32.2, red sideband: 42.1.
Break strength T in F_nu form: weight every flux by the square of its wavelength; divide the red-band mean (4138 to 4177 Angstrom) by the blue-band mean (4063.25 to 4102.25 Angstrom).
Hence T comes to 1.1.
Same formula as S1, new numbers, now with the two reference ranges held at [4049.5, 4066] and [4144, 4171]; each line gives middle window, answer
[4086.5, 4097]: 2.1 Angstrom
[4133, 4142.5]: 0.0 Angstrom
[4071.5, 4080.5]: 1.5 Angstrom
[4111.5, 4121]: 0.2 Angstrom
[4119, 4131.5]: 0.1 Angstrom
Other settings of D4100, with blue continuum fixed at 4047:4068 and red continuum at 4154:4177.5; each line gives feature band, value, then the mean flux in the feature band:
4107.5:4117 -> 1.1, 37.3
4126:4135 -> 0.6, 39.2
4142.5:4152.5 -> 0.1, 41.4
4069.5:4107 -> 5.6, 36.2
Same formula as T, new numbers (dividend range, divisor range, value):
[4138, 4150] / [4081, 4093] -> 1.11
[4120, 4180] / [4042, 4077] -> 1.02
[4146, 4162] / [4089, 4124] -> 1.20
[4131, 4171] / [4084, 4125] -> 1.15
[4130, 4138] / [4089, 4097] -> 1.33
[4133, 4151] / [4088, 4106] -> 1.30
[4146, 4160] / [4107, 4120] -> 1.15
